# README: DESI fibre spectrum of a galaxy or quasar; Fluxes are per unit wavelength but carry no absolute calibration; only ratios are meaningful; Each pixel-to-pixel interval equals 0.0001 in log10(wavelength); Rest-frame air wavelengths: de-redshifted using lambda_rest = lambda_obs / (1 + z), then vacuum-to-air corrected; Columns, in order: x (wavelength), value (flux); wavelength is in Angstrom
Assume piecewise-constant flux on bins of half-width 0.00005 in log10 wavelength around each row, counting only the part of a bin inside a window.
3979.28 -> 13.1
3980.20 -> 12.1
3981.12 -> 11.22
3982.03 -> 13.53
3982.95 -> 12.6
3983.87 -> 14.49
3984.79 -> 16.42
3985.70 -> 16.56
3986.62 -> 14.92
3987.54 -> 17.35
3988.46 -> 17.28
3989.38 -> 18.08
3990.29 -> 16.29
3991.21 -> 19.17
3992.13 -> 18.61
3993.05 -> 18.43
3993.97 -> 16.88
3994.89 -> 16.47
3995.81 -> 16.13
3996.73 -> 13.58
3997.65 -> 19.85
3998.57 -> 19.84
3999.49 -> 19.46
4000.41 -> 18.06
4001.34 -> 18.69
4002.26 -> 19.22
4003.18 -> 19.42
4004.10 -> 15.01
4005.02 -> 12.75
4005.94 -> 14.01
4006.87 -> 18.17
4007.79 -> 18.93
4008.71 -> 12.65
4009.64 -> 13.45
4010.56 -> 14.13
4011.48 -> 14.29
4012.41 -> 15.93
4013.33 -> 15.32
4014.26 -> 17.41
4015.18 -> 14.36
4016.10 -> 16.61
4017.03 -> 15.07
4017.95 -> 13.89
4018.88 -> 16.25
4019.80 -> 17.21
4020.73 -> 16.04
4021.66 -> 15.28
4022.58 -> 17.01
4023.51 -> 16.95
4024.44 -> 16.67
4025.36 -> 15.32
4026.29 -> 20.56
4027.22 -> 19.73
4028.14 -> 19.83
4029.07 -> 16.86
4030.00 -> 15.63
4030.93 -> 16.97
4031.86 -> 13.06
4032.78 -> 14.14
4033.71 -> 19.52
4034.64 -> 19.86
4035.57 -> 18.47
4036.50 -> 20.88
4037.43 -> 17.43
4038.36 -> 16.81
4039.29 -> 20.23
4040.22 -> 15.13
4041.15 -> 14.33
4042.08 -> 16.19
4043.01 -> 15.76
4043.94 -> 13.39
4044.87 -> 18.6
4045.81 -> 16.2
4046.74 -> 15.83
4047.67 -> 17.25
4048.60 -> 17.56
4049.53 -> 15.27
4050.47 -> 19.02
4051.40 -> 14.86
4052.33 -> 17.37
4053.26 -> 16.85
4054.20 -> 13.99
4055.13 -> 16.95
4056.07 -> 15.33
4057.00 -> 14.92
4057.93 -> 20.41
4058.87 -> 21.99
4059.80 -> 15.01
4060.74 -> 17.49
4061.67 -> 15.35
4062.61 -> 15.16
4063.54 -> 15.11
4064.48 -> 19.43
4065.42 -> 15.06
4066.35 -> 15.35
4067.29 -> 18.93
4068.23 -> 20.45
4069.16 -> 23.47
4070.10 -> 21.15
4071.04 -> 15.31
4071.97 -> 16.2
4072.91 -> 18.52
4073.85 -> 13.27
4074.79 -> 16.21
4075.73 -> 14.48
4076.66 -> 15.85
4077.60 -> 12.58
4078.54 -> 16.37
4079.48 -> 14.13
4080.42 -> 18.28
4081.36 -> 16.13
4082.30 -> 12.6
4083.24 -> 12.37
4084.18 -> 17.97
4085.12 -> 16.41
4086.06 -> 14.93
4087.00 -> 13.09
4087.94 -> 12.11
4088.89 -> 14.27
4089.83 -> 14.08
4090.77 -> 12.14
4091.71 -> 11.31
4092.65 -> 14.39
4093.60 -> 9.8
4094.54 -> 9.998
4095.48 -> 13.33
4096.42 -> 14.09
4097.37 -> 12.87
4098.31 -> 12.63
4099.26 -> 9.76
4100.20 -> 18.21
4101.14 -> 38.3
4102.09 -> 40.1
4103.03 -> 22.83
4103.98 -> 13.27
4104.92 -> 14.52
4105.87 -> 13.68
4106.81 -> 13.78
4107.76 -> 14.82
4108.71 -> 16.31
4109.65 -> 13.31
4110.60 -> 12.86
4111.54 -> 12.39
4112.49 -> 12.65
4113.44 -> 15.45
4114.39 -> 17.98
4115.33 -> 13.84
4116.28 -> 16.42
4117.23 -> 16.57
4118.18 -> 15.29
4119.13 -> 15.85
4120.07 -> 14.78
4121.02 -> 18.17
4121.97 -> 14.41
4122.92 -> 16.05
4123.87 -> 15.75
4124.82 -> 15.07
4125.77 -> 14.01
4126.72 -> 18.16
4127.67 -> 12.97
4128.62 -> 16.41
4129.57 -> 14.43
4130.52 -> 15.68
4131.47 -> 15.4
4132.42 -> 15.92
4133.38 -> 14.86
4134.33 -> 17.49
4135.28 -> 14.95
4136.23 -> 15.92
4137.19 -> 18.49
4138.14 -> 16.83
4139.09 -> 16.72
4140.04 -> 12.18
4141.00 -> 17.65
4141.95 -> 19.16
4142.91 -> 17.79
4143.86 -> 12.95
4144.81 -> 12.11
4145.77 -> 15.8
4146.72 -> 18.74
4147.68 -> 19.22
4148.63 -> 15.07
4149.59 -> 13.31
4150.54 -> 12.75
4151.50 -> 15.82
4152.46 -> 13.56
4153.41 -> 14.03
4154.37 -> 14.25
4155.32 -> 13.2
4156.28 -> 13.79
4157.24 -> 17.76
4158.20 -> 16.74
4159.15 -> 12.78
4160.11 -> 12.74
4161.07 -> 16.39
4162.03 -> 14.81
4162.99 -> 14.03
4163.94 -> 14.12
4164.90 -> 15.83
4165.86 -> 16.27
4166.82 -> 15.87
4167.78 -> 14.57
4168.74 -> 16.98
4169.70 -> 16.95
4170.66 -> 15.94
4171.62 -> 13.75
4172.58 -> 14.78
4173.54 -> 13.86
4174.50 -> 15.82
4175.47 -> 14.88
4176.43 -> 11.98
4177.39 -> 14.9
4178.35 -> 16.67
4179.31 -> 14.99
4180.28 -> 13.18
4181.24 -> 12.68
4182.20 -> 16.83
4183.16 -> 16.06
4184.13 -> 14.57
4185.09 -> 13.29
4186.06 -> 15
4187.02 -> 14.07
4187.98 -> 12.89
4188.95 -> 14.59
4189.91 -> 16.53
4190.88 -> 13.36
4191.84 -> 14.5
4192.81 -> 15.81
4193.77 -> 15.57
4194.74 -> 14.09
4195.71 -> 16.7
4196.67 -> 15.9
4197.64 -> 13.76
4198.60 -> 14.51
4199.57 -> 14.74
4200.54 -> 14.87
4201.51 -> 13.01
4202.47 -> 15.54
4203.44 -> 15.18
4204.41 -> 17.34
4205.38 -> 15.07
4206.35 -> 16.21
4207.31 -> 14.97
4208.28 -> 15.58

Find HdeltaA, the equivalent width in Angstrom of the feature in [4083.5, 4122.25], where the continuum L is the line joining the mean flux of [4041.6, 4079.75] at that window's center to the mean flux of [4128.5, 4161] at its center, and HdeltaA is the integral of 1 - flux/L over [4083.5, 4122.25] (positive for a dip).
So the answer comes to 1.11 Angstrom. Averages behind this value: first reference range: 16.7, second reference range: 15.4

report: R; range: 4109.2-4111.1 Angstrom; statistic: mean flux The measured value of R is 13.1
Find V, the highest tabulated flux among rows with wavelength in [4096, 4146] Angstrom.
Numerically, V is 40.1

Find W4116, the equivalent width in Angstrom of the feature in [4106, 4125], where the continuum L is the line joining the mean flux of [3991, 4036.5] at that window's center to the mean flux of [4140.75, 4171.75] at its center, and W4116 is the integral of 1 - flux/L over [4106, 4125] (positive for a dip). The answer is 0.8 Angstrom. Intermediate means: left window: 16.8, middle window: 15.1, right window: 15.3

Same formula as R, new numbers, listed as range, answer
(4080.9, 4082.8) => 14.3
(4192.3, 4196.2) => 15.5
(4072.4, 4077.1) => 15.7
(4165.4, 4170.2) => 16.1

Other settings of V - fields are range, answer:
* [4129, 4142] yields 19.16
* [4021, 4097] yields 23.47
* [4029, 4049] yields 20.88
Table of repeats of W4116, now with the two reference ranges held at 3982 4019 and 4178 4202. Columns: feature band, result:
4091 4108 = -1.1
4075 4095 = 2.1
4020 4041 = -1.6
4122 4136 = -0.2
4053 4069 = -1.2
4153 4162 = 0.2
